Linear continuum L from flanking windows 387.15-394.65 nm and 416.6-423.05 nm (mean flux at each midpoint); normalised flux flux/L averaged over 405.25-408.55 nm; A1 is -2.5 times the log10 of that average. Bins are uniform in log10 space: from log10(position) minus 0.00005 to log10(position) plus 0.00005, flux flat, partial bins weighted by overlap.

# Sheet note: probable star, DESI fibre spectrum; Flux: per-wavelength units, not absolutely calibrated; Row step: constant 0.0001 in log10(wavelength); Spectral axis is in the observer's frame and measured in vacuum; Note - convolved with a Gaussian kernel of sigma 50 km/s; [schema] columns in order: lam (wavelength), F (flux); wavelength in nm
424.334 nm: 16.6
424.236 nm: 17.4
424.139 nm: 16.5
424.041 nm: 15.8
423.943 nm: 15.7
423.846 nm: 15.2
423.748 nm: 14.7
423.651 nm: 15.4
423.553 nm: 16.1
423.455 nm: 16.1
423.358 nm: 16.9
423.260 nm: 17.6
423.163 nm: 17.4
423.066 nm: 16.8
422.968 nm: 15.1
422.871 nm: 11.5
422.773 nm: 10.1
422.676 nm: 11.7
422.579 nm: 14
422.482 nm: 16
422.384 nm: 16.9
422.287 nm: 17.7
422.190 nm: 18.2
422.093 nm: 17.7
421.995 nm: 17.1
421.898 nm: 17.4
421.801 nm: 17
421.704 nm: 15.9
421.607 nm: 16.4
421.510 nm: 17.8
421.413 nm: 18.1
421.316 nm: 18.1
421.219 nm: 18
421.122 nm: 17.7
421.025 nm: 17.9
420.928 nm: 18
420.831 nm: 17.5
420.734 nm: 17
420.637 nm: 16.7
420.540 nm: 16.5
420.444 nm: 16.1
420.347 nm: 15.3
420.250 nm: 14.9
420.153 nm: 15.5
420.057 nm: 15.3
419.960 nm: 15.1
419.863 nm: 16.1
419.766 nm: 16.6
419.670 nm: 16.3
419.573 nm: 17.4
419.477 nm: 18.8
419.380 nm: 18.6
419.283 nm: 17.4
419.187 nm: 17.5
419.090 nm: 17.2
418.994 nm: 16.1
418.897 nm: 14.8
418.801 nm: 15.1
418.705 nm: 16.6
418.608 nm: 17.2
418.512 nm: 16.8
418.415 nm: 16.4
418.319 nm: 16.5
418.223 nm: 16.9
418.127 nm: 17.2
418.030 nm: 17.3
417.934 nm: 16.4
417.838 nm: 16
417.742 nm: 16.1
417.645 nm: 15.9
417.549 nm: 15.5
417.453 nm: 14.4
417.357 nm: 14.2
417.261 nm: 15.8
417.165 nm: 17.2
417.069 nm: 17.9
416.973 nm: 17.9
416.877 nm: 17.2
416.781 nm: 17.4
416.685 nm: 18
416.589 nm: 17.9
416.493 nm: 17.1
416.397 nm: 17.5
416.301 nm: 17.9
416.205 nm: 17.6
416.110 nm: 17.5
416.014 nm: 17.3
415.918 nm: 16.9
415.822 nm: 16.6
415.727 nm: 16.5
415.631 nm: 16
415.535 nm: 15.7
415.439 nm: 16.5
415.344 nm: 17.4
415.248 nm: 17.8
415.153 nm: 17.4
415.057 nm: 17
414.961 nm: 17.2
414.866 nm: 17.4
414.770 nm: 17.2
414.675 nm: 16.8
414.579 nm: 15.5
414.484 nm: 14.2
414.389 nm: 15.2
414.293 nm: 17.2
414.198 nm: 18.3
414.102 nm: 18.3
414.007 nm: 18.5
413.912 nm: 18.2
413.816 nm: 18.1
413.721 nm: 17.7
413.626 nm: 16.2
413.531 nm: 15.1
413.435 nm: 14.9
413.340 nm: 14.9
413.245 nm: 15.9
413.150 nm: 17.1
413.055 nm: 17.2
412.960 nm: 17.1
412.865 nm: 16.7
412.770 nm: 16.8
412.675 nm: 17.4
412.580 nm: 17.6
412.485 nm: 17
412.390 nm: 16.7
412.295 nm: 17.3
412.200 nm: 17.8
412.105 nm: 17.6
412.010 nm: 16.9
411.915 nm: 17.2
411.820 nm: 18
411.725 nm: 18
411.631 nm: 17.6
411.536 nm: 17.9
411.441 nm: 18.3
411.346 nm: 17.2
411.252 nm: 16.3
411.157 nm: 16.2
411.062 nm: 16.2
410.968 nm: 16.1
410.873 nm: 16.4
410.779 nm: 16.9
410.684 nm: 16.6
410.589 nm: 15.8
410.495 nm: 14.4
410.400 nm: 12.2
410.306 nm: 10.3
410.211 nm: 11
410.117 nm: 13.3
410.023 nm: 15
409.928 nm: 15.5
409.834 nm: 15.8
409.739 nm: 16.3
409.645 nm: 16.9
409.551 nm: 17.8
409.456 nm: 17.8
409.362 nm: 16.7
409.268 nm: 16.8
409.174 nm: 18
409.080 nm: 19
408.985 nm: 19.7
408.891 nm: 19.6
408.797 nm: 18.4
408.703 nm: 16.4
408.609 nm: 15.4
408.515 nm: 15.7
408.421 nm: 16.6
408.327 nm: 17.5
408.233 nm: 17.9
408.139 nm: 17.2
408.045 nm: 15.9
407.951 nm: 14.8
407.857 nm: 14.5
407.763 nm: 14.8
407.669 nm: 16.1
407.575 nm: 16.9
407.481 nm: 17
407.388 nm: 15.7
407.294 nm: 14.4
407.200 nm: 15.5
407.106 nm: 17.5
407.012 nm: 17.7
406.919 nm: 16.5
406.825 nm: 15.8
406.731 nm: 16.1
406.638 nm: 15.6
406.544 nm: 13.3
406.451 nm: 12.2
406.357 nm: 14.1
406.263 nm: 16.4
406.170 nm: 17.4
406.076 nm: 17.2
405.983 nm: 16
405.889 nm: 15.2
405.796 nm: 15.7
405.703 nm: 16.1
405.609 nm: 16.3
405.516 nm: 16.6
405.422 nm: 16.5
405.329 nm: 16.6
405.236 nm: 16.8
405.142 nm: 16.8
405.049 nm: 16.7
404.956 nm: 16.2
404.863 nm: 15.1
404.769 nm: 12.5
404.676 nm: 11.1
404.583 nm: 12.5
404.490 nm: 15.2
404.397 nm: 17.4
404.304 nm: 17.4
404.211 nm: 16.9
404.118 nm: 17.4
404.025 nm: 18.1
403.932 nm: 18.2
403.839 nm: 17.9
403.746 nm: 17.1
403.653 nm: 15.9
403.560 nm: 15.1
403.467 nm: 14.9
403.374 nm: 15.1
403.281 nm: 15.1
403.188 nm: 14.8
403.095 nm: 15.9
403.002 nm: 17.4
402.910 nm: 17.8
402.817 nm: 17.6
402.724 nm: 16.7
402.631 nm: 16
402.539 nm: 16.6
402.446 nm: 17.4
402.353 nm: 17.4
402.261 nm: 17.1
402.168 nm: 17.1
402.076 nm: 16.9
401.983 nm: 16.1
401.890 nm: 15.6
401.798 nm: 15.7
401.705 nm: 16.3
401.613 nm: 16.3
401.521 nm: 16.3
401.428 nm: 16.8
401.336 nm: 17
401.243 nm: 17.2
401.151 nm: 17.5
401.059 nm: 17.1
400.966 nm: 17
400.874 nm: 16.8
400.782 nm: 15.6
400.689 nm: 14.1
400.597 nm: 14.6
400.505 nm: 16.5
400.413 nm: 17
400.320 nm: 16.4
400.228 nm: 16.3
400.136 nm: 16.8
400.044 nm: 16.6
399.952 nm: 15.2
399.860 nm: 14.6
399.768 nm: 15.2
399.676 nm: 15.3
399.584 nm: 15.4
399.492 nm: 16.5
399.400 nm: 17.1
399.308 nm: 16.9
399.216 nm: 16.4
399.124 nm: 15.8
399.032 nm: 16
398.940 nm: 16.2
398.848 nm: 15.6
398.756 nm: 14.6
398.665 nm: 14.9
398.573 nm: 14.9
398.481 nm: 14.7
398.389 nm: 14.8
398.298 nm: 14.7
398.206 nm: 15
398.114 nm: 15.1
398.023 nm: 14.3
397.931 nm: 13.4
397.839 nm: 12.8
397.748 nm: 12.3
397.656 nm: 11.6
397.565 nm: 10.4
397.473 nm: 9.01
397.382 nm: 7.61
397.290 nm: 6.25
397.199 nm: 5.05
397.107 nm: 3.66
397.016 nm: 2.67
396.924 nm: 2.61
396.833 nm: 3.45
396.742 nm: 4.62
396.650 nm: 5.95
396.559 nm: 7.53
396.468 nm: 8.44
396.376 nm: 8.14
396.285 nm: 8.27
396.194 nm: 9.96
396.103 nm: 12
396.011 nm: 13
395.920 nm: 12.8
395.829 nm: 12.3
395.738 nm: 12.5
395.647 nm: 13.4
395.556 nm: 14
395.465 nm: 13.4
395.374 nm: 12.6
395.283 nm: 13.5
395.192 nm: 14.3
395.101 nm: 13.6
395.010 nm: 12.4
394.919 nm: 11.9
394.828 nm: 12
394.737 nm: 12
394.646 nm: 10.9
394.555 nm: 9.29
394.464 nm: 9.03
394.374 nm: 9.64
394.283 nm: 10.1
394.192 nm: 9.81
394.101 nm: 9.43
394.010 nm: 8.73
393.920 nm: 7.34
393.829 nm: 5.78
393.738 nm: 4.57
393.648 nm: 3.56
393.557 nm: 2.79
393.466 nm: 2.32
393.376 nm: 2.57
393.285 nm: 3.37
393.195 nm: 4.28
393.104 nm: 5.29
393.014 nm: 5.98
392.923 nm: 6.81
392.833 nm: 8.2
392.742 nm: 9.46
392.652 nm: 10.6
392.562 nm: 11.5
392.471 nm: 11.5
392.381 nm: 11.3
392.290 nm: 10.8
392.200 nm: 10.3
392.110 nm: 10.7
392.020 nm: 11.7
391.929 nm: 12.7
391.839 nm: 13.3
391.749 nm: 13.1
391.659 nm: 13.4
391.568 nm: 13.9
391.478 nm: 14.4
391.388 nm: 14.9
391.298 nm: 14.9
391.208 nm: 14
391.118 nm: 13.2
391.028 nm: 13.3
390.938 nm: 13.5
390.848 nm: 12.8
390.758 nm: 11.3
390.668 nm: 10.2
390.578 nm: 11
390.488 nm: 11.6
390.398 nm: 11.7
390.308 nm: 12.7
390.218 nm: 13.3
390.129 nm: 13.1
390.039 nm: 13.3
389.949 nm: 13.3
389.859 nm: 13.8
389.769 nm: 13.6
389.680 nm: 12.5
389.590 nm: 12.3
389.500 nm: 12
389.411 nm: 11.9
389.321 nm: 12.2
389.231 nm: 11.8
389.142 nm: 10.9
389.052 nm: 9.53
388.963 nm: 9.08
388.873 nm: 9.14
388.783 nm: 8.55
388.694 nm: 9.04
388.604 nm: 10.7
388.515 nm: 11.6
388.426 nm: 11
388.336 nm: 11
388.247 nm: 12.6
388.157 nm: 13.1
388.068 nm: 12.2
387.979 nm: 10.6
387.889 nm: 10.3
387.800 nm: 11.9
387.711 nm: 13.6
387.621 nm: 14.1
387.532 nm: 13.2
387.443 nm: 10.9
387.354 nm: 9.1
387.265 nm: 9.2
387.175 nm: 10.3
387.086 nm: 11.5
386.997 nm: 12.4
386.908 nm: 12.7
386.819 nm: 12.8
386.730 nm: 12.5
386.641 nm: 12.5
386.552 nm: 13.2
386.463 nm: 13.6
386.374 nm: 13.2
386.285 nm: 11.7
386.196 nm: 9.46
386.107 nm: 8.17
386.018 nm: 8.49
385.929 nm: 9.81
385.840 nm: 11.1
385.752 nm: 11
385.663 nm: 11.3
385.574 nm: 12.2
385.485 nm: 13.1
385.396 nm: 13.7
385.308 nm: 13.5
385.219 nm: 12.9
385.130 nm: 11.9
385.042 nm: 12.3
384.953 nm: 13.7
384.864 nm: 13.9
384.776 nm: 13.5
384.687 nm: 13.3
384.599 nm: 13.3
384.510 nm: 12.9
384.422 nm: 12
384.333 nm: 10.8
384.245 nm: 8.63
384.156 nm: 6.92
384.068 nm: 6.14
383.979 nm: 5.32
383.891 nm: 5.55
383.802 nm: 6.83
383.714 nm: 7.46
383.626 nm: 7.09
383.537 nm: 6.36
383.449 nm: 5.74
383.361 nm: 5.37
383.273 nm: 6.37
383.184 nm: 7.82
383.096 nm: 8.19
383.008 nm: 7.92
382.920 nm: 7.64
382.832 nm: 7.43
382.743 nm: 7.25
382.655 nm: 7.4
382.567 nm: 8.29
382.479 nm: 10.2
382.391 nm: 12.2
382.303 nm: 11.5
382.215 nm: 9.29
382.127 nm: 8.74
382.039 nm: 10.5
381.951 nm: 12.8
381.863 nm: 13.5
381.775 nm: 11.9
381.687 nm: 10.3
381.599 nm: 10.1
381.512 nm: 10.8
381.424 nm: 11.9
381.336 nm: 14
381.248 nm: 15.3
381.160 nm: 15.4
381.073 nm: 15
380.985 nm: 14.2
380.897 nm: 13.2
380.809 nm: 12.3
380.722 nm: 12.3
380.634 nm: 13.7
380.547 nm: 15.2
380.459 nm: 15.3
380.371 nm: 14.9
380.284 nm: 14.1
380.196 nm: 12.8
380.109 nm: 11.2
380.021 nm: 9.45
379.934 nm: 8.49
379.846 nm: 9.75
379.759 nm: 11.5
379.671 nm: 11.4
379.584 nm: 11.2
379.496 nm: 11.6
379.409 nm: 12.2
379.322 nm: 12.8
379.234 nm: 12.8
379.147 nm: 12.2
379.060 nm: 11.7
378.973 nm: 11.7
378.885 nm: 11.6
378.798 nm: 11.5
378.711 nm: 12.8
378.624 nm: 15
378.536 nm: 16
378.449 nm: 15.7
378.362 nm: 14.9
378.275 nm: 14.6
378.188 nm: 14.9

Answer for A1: -0.16 mag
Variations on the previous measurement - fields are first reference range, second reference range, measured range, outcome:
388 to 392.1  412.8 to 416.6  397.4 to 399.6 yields -0.05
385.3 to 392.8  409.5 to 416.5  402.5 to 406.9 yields -0.07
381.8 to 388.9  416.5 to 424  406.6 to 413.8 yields -0.12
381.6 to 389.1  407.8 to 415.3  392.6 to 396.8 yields 0.36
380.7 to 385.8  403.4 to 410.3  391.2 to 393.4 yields 0.21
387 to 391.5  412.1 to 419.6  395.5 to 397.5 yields 0.50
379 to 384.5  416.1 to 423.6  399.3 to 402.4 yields -0.20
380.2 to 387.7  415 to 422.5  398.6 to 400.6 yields -0.17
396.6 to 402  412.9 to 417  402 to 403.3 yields -0.16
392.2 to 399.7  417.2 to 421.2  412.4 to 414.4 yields -0.13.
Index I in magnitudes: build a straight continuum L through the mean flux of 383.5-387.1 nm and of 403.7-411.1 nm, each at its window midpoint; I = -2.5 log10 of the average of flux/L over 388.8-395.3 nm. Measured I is 0.17 mag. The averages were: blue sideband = 11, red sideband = 16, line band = 10.6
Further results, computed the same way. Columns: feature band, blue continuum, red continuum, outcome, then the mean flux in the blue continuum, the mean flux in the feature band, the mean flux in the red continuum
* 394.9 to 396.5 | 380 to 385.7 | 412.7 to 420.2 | 0.09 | 10.9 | 12.1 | 16.7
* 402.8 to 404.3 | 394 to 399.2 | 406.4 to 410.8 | -0.19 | 11.2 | 16.6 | 16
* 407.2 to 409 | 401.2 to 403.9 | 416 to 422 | 0.01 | 16.5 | 16.5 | 16.8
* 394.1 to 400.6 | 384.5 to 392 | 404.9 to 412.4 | 0.15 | 12.1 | 12.2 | 16.3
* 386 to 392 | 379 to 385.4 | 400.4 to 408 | 0.04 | 10.9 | 12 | 16.1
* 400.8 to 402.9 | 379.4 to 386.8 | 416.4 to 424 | -0.22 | 10.9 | 16.8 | 16.4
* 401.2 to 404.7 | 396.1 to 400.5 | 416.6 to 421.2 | -0.23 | 12.3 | 16.4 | 16.6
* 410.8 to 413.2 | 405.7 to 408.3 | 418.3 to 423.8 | -0.07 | 15.8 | 17.1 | 16.4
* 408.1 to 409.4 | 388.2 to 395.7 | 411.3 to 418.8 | -0.15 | 10.8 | 17.5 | 16.9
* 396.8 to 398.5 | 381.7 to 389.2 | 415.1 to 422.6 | 0.28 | 10.5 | 9.95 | 16.8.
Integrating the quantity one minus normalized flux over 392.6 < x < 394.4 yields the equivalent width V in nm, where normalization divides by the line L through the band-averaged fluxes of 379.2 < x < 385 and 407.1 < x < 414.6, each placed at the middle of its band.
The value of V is 0.898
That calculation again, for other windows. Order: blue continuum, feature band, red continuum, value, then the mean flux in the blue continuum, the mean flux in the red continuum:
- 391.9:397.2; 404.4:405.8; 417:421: -0.37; 8.94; 16.5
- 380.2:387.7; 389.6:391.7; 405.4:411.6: -0.10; 11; 16.1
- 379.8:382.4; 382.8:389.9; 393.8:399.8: 0.78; 12.3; 11.5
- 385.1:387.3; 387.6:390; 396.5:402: 0.11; 11.7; 13.6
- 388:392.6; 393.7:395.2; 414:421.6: 0.33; 12.1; 16.8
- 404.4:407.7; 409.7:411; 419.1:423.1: 0.10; 15.7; 16.4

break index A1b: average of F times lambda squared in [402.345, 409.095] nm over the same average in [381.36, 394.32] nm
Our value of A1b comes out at 1.7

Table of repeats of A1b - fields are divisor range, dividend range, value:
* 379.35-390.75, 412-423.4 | 1.76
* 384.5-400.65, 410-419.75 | 1.61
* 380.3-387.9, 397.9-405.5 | 1.59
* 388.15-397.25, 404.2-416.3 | 1.75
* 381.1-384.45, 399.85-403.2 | 1.96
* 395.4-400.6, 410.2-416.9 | 1.45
